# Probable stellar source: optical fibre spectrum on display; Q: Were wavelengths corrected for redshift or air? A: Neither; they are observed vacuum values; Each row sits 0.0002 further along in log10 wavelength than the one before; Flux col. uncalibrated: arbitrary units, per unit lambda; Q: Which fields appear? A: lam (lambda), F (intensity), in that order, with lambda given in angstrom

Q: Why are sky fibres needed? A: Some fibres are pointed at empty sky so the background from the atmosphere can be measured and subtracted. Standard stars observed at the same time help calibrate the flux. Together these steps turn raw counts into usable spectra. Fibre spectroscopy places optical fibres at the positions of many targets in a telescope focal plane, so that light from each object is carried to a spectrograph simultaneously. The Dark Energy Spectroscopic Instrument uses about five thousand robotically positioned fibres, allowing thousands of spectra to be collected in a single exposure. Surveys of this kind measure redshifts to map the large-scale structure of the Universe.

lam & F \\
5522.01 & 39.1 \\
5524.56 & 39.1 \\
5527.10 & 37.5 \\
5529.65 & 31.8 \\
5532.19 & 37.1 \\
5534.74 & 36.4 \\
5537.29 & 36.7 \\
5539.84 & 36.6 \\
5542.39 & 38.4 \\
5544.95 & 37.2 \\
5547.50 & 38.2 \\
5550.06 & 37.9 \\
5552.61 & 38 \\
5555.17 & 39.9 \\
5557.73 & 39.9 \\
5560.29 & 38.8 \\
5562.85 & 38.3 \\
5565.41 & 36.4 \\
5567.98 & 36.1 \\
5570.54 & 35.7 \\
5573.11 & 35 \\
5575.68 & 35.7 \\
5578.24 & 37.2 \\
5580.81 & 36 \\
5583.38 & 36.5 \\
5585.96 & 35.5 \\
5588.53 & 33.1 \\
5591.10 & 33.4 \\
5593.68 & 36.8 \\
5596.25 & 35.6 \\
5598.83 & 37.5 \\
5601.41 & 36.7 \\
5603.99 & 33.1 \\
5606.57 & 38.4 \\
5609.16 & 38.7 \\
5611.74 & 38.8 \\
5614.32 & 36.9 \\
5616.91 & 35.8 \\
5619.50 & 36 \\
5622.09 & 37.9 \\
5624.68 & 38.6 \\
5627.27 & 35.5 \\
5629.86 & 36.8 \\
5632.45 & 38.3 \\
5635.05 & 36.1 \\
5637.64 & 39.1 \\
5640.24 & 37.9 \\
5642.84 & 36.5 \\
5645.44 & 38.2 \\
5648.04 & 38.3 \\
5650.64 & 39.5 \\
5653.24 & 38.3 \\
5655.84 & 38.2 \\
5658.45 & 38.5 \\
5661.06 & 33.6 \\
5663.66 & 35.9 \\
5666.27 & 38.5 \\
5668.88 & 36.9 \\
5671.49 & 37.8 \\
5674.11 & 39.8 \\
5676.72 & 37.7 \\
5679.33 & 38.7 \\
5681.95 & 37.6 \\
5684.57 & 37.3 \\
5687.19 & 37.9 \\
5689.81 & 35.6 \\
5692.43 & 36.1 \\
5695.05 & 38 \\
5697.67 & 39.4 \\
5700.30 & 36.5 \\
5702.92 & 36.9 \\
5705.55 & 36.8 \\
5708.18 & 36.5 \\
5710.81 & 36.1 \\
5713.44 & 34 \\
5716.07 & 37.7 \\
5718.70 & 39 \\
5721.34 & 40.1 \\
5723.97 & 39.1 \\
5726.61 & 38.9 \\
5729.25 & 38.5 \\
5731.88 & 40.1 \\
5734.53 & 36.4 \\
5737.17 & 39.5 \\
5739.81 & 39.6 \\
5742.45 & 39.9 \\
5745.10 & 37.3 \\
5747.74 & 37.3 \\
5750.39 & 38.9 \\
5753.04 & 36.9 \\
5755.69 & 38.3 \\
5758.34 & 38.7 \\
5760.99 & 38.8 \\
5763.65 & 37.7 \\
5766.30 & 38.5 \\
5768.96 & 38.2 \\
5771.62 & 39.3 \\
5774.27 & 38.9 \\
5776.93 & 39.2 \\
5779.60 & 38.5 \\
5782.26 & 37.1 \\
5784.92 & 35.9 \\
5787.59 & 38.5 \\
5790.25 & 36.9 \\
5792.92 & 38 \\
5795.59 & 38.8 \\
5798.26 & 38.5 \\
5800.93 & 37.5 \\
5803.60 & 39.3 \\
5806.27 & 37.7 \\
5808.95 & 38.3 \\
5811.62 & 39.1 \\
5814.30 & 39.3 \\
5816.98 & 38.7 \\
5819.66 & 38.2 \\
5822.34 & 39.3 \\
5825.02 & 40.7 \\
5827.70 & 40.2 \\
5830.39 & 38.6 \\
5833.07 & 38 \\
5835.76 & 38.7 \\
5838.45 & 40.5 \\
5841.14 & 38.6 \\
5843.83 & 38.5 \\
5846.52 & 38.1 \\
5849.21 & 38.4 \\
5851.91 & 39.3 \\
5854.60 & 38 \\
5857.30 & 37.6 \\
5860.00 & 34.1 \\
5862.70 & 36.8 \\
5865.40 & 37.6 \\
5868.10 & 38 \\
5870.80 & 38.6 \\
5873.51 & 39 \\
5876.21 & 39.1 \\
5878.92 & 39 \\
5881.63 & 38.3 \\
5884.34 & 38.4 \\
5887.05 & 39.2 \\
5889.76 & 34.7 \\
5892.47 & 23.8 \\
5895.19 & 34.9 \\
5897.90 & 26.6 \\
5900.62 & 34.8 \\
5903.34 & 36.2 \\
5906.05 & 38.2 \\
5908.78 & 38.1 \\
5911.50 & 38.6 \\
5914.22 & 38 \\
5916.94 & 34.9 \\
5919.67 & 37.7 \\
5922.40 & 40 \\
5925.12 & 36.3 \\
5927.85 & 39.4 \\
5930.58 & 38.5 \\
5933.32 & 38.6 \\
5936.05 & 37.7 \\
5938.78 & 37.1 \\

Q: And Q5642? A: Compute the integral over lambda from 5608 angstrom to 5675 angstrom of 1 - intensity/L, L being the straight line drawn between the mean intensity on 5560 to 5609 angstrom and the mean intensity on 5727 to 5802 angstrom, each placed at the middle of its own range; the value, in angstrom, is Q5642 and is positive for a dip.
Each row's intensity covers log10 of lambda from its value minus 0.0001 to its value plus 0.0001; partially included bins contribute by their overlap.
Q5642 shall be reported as -1.4 angstrom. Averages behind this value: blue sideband 36.1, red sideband 38.3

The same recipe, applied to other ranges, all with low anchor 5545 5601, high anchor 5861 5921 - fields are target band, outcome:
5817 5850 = -2.30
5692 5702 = -0.27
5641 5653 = -0.48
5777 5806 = -1.16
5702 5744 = -1.73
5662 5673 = -0.17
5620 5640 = -0.41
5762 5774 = -0.64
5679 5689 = -0.29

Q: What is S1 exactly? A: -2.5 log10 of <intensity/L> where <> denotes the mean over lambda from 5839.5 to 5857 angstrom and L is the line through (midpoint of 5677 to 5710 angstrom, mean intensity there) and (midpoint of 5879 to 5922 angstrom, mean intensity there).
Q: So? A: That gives -0.07 mag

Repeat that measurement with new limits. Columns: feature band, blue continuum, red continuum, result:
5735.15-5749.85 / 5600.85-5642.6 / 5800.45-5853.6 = -0.013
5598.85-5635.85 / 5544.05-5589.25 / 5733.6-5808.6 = 0.009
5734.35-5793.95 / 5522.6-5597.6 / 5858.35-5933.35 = -0.044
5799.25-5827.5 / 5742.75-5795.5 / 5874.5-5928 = -0.040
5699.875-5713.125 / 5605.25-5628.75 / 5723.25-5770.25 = 0.051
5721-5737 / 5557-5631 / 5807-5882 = -0.034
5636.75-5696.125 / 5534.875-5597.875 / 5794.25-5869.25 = -0.007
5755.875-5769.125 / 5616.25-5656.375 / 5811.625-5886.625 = -0.007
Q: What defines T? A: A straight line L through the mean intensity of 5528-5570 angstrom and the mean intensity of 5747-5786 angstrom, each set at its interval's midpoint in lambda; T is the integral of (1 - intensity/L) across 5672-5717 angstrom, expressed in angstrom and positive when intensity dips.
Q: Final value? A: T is 0.8 angstrom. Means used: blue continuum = 37.3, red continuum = 38.2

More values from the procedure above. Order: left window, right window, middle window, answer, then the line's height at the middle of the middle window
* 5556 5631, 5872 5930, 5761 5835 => -4.0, 36.5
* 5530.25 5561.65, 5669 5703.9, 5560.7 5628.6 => 2.4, 37.7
